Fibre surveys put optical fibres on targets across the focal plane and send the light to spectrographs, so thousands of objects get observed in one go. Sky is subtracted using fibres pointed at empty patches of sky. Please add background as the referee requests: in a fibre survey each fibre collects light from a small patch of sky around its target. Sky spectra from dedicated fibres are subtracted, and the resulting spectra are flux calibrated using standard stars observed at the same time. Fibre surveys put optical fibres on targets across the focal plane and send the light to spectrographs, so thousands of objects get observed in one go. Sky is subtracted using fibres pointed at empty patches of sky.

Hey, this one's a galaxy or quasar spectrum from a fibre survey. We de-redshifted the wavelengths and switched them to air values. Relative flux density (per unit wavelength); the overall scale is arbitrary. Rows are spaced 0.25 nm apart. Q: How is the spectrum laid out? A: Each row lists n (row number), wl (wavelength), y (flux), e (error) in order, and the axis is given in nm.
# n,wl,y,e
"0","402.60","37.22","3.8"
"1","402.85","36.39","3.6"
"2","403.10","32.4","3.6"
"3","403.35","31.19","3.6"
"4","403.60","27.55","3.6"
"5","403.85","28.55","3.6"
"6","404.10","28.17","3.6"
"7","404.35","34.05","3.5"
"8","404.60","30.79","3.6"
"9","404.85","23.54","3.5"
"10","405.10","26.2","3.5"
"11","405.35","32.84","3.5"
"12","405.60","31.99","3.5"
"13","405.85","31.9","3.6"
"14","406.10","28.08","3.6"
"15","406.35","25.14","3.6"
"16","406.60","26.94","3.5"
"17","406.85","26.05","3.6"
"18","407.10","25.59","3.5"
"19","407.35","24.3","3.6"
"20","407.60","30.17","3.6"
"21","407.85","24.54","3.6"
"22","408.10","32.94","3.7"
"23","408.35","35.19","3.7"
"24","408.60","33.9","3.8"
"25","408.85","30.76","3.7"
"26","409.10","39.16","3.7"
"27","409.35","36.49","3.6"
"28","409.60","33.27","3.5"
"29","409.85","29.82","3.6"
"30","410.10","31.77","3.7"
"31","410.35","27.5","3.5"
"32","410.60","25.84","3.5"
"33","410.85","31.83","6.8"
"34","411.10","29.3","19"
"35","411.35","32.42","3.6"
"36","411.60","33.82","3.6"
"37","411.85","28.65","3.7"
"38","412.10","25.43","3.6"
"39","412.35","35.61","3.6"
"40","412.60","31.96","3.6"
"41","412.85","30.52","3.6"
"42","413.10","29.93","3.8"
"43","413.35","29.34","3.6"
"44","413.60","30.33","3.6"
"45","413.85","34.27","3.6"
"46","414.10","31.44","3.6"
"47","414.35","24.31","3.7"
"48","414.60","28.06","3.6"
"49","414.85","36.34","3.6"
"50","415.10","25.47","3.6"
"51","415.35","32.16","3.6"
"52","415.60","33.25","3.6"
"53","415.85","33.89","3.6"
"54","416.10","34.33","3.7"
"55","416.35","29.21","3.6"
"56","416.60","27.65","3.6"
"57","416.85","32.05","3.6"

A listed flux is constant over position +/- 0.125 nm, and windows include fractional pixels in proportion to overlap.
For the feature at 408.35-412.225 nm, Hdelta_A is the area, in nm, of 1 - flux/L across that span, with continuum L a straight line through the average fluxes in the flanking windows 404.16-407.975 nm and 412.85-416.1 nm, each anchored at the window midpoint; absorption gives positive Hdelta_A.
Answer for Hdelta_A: -0.26 nm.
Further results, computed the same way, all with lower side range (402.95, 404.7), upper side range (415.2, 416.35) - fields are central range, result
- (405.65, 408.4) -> 0.258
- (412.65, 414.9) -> 0.141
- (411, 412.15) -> 0.062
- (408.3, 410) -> -0.135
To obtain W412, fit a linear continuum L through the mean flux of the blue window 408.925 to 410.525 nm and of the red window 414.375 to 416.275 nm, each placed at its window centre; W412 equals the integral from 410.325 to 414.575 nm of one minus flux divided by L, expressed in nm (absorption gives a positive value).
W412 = 0.26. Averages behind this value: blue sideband 32.7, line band 30.2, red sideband 31.5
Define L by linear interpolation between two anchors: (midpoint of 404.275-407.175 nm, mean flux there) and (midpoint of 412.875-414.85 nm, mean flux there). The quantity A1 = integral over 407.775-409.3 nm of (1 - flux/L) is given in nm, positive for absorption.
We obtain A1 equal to -0.215 nm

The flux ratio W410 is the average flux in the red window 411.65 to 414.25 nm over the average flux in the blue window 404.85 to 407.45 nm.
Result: 1.11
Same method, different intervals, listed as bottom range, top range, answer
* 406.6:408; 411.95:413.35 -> 1.16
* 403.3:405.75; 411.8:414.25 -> 1.04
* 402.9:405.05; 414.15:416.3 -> 1.04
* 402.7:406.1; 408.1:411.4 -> 1.06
